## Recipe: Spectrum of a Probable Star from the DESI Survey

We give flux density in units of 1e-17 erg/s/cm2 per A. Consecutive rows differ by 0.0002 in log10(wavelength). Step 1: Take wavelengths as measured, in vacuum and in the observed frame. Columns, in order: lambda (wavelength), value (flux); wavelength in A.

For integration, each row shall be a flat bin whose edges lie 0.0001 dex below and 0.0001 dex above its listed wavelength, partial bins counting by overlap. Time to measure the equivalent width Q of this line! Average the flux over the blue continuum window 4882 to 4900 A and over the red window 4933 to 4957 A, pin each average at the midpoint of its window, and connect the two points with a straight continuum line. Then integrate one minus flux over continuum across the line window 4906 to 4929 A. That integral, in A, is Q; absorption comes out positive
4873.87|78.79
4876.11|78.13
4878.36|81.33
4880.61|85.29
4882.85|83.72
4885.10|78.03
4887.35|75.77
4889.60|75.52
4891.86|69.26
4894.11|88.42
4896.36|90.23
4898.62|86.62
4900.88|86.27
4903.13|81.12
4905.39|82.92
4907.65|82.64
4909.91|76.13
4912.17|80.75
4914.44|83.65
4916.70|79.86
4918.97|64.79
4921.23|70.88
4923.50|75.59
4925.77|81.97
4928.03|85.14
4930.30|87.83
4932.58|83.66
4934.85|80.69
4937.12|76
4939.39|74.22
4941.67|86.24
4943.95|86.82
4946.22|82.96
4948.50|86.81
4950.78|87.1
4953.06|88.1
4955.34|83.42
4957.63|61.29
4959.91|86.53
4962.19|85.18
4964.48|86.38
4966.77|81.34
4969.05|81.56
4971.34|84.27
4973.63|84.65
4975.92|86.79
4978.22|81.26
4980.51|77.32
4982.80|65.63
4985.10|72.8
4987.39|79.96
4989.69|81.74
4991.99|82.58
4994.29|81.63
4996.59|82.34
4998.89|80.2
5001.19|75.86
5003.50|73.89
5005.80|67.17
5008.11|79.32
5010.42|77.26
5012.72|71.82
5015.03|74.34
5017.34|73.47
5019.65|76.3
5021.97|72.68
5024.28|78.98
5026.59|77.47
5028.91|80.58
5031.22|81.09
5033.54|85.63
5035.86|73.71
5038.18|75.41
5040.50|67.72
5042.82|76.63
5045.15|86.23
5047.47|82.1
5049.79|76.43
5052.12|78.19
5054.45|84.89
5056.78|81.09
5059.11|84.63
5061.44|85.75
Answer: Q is 1.0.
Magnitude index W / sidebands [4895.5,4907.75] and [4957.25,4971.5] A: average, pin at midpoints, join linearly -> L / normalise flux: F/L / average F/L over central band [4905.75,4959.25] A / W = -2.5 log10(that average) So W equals 0.04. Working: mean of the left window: 85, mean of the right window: 81.8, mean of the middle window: 80.4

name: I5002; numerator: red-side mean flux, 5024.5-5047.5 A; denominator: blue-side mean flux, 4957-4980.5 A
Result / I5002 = 1.0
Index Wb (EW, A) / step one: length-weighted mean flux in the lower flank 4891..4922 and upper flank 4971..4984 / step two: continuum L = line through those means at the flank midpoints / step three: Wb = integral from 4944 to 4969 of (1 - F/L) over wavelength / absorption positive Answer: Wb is -1.0 A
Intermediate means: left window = 80.5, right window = 79.7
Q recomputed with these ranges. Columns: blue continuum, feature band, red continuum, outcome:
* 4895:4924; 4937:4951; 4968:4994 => -0.5 A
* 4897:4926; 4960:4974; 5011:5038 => -1.0 A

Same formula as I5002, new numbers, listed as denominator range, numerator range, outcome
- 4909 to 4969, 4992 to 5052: 0.95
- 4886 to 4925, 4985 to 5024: 0.97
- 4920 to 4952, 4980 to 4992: 0.93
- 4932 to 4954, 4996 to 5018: 0.91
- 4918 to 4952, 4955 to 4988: 0.99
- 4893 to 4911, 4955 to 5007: 0.94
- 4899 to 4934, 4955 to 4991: 0.99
